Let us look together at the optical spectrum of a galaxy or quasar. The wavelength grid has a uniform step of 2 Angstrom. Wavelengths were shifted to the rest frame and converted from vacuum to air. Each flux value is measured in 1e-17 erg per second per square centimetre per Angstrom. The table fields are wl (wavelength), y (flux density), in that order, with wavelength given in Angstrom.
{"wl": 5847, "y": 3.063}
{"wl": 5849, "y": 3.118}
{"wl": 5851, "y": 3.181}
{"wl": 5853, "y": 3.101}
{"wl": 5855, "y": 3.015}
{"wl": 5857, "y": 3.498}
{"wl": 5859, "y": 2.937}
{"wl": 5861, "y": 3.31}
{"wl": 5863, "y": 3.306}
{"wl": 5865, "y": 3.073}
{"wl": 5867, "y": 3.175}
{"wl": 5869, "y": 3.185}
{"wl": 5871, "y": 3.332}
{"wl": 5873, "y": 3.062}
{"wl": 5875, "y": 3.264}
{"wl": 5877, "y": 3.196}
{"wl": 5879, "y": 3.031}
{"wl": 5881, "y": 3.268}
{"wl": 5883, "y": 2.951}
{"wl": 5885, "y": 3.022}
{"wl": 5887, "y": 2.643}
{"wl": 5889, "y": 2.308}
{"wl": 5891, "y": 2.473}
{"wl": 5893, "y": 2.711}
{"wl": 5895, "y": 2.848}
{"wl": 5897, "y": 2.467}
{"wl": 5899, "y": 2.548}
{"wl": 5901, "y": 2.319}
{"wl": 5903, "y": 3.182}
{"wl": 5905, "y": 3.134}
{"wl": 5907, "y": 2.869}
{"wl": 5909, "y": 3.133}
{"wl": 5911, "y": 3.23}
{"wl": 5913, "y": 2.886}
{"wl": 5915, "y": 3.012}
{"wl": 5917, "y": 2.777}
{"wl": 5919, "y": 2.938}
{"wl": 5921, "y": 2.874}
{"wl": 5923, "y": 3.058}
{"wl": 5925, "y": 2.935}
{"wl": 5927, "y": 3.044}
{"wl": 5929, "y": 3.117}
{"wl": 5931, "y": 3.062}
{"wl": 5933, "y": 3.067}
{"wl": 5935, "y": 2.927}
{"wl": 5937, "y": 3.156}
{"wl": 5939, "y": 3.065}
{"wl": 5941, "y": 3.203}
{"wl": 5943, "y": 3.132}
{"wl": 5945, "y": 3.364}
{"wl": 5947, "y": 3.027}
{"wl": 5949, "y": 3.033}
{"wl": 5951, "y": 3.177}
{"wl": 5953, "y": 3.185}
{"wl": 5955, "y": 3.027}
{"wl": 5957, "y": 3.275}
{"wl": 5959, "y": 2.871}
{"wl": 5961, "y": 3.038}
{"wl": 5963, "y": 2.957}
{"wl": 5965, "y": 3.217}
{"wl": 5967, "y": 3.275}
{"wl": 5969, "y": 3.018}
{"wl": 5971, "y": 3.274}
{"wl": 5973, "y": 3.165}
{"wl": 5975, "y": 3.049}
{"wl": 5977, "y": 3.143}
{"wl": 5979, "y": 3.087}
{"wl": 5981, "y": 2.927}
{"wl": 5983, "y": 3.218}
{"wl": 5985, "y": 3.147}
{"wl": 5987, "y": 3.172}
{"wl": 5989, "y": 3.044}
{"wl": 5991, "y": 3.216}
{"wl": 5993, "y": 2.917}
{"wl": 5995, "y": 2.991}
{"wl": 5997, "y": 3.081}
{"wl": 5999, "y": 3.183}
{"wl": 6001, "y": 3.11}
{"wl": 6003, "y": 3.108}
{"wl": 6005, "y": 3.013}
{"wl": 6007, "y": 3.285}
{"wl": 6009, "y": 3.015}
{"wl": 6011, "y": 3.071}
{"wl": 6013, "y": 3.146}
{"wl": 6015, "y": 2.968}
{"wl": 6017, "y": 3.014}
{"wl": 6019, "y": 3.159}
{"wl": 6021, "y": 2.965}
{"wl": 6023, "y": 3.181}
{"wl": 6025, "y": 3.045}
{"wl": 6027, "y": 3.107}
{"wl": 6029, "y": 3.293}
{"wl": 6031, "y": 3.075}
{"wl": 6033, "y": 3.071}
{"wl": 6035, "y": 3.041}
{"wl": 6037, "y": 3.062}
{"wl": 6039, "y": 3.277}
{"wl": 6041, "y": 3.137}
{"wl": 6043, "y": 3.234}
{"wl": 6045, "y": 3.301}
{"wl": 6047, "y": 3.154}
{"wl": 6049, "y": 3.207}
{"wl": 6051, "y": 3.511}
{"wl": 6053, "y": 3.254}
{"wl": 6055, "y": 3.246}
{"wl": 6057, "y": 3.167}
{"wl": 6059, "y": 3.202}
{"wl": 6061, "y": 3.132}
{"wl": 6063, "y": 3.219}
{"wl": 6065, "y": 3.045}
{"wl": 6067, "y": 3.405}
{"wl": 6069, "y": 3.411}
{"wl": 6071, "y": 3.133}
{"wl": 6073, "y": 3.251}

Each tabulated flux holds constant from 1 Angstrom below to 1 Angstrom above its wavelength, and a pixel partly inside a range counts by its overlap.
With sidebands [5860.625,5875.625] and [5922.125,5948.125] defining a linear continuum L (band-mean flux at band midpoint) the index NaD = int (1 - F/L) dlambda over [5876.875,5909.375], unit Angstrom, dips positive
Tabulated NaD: 3.6 Angstrom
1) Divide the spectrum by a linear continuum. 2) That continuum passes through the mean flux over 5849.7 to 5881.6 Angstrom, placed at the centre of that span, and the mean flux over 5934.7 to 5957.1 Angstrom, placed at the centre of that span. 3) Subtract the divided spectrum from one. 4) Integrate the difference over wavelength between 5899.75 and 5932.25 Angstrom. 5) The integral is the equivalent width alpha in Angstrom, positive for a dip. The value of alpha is 1.9 Angstrom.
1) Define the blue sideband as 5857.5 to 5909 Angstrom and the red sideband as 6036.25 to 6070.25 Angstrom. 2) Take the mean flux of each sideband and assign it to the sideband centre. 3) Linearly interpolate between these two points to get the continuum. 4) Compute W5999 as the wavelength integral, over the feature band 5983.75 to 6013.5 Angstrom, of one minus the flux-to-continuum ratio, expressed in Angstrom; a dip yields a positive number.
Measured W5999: 0.4 Angstrom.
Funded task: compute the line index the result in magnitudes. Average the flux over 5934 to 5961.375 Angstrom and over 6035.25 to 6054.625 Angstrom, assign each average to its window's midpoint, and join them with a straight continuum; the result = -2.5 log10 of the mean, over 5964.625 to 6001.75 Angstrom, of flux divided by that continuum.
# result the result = 0.01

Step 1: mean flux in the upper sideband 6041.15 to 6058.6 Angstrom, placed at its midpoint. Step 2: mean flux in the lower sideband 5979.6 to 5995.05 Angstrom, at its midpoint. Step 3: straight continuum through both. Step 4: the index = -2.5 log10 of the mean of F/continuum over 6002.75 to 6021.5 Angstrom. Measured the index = 0.026 mag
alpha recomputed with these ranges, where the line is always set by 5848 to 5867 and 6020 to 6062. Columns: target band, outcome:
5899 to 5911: 0.95 Angstrom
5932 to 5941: 0.29 Angstrom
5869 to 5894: 1.76 Angstrom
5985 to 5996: 0.34 Angstrom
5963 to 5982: 0.32 Angstrom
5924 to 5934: 0.40 Angstrom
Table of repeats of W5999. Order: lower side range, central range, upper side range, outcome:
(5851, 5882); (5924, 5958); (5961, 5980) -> 0.4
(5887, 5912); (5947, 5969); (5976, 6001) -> -0.9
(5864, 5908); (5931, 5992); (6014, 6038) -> -2.3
